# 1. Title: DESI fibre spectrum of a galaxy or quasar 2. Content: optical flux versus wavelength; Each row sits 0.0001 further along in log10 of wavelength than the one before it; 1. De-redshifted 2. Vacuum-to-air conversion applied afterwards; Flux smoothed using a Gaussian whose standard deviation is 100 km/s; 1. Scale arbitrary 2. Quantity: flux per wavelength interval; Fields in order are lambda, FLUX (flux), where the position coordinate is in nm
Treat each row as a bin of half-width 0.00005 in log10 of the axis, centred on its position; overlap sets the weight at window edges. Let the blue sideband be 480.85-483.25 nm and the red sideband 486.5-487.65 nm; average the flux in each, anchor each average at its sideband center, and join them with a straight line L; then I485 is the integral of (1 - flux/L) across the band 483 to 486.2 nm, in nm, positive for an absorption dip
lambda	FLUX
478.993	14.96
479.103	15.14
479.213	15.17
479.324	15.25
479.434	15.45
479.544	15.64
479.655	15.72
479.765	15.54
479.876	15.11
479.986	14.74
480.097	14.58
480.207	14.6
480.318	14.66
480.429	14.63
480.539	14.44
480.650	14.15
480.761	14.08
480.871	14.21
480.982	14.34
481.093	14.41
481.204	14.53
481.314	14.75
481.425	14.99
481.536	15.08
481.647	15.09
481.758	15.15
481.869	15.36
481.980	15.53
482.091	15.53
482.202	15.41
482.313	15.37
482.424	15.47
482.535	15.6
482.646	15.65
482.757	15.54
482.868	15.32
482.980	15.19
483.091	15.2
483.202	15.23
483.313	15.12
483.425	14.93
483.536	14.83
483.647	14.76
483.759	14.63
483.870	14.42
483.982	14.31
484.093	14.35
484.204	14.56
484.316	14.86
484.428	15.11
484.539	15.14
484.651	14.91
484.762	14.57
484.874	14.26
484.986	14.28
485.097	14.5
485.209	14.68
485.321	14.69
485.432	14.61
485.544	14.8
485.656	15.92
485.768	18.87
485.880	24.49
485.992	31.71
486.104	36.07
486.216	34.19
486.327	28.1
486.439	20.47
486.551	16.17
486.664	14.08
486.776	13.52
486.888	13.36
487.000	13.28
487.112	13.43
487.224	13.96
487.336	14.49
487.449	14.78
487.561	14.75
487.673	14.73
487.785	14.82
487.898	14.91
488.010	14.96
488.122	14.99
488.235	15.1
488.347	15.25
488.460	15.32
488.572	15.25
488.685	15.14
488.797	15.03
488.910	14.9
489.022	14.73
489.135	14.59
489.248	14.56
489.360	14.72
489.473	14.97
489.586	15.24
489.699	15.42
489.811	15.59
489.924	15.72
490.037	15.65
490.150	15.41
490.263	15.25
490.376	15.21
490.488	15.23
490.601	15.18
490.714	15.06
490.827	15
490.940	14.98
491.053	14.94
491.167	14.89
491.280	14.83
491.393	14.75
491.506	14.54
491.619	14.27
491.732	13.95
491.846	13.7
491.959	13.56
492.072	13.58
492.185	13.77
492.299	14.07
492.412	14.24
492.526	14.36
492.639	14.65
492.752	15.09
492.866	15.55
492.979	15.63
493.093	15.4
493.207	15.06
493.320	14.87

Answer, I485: -0.49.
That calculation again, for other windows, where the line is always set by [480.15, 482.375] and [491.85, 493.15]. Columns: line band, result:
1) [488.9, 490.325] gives -0.05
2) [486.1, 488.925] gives -0.38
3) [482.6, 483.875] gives -0.03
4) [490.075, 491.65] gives -0.05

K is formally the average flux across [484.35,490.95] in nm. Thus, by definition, 16.4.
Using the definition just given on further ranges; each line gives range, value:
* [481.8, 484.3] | 15.1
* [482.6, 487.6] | 16.7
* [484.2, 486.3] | 18.8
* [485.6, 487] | 21.9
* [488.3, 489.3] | 15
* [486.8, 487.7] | 14.1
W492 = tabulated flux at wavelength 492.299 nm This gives 14.07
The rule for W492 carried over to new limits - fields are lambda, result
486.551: 16.17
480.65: 14.15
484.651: 14.91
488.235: 15.1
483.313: 15.12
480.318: 14.66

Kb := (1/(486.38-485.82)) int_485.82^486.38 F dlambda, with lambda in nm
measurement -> 30.9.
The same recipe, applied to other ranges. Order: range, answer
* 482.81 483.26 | 15.2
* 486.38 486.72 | 17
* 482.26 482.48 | 15.4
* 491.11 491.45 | 14.8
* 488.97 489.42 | 14.6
